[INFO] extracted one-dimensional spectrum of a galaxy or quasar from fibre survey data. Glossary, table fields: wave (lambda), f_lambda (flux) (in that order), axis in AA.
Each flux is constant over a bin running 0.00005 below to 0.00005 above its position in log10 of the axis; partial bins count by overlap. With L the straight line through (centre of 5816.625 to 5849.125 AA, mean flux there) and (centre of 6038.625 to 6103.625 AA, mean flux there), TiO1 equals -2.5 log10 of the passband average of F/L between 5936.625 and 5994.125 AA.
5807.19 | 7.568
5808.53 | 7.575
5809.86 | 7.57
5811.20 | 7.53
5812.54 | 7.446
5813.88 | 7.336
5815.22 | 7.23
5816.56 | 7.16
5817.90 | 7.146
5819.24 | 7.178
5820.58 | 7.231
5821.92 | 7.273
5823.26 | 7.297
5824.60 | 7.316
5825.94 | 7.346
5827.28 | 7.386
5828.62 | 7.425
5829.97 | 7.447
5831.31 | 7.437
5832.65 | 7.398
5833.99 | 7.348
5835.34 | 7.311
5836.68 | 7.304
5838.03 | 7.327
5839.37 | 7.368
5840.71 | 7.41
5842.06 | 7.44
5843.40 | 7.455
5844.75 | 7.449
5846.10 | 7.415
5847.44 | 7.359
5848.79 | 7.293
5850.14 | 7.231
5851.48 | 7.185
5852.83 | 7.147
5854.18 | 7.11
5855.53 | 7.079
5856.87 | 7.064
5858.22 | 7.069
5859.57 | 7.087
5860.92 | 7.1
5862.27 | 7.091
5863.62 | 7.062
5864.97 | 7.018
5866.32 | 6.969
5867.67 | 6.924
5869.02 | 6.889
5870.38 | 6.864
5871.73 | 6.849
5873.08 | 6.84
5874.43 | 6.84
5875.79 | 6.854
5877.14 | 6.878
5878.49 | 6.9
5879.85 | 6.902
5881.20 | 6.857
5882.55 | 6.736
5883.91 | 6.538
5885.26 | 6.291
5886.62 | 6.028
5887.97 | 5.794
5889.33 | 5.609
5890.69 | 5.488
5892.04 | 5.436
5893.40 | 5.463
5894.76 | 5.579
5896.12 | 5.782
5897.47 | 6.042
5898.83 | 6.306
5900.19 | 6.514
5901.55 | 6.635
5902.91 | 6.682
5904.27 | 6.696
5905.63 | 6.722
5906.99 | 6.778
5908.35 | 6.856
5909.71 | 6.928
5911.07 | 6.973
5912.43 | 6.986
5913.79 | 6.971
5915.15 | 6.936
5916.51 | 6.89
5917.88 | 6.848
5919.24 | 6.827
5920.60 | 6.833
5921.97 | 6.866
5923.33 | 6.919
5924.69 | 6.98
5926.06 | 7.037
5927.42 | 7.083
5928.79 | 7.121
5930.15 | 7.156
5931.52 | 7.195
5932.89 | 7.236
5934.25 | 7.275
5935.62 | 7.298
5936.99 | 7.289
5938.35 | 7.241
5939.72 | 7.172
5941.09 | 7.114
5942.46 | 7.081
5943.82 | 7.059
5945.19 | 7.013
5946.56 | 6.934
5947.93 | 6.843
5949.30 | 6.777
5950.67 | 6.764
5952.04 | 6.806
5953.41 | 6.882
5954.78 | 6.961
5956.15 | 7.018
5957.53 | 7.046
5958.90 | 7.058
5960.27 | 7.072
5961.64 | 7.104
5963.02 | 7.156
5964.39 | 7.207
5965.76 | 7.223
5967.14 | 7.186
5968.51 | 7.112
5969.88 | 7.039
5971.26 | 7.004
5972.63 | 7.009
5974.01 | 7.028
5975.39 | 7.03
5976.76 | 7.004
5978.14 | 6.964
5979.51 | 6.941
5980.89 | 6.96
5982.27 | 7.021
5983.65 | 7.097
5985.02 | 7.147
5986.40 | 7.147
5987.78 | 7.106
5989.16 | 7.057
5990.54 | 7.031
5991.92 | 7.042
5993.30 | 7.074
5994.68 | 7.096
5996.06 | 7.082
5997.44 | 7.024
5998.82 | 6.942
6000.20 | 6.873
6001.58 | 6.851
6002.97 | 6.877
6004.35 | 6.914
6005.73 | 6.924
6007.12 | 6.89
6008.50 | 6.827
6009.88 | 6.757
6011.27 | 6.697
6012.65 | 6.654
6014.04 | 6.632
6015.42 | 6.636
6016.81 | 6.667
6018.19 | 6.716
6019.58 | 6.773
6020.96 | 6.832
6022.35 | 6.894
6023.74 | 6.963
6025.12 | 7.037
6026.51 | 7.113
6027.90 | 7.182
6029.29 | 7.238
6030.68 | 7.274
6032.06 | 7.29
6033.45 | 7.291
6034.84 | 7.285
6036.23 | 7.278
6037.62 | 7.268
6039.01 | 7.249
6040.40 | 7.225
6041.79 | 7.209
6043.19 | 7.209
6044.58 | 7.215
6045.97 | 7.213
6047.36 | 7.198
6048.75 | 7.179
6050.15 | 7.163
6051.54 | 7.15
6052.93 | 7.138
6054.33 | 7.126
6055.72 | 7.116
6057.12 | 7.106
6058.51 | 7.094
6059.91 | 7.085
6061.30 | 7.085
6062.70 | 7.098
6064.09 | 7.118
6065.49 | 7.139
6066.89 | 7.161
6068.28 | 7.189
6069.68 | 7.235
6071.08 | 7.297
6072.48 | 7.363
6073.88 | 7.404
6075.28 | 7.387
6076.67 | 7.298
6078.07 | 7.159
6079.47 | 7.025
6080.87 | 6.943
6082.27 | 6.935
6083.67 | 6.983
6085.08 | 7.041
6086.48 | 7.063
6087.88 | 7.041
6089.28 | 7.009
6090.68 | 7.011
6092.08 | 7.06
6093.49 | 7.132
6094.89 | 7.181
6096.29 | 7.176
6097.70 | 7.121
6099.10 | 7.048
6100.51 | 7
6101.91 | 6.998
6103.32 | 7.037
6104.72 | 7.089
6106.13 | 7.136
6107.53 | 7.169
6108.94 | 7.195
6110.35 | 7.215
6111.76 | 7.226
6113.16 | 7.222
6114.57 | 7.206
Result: 0.028 mag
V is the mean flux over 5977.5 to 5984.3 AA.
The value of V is 6.99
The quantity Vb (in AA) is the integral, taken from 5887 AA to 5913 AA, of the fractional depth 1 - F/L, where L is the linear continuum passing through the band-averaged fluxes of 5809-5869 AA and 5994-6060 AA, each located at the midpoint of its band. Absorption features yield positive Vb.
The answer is 3.31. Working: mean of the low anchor 7.27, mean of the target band 6.27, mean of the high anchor 7.03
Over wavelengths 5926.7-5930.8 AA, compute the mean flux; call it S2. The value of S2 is 7.13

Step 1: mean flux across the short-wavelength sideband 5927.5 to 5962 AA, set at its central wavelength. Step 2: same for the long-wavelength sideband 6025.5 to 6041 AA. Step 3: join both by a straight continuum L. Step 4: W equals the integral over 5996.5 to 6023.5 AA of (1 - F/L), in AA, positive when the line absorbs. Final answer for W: 1.4 AA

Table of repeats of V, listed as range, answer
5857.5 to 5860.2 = 7.07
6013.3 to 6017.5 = 6.64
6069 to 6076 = 7.34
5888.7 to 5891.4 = 5.55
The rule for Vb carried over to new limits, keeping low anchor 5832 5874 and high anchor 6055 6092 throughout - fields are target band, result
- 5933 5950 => 0.1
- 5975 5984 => 0.2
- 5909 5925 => 0.6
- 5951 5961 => 0.3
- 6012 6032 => 0.6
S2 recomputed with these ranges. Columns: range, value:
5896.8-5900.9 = 6.28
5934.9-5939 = 7.28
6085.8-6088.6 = 7.06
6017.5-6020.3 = 6.76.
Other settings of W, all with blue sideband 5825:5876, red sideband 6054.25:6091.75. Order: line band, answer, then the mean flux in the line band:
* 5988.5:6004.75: 0.37 AA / 6.99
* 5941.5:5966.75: 0.56 AA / 7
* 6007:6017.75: 0.66 AA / 6.71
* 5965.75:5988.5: 0.32 AA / 7.05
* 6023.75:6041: -0.18 AA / 7.22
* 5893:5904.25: 1.57 AA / 6.17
